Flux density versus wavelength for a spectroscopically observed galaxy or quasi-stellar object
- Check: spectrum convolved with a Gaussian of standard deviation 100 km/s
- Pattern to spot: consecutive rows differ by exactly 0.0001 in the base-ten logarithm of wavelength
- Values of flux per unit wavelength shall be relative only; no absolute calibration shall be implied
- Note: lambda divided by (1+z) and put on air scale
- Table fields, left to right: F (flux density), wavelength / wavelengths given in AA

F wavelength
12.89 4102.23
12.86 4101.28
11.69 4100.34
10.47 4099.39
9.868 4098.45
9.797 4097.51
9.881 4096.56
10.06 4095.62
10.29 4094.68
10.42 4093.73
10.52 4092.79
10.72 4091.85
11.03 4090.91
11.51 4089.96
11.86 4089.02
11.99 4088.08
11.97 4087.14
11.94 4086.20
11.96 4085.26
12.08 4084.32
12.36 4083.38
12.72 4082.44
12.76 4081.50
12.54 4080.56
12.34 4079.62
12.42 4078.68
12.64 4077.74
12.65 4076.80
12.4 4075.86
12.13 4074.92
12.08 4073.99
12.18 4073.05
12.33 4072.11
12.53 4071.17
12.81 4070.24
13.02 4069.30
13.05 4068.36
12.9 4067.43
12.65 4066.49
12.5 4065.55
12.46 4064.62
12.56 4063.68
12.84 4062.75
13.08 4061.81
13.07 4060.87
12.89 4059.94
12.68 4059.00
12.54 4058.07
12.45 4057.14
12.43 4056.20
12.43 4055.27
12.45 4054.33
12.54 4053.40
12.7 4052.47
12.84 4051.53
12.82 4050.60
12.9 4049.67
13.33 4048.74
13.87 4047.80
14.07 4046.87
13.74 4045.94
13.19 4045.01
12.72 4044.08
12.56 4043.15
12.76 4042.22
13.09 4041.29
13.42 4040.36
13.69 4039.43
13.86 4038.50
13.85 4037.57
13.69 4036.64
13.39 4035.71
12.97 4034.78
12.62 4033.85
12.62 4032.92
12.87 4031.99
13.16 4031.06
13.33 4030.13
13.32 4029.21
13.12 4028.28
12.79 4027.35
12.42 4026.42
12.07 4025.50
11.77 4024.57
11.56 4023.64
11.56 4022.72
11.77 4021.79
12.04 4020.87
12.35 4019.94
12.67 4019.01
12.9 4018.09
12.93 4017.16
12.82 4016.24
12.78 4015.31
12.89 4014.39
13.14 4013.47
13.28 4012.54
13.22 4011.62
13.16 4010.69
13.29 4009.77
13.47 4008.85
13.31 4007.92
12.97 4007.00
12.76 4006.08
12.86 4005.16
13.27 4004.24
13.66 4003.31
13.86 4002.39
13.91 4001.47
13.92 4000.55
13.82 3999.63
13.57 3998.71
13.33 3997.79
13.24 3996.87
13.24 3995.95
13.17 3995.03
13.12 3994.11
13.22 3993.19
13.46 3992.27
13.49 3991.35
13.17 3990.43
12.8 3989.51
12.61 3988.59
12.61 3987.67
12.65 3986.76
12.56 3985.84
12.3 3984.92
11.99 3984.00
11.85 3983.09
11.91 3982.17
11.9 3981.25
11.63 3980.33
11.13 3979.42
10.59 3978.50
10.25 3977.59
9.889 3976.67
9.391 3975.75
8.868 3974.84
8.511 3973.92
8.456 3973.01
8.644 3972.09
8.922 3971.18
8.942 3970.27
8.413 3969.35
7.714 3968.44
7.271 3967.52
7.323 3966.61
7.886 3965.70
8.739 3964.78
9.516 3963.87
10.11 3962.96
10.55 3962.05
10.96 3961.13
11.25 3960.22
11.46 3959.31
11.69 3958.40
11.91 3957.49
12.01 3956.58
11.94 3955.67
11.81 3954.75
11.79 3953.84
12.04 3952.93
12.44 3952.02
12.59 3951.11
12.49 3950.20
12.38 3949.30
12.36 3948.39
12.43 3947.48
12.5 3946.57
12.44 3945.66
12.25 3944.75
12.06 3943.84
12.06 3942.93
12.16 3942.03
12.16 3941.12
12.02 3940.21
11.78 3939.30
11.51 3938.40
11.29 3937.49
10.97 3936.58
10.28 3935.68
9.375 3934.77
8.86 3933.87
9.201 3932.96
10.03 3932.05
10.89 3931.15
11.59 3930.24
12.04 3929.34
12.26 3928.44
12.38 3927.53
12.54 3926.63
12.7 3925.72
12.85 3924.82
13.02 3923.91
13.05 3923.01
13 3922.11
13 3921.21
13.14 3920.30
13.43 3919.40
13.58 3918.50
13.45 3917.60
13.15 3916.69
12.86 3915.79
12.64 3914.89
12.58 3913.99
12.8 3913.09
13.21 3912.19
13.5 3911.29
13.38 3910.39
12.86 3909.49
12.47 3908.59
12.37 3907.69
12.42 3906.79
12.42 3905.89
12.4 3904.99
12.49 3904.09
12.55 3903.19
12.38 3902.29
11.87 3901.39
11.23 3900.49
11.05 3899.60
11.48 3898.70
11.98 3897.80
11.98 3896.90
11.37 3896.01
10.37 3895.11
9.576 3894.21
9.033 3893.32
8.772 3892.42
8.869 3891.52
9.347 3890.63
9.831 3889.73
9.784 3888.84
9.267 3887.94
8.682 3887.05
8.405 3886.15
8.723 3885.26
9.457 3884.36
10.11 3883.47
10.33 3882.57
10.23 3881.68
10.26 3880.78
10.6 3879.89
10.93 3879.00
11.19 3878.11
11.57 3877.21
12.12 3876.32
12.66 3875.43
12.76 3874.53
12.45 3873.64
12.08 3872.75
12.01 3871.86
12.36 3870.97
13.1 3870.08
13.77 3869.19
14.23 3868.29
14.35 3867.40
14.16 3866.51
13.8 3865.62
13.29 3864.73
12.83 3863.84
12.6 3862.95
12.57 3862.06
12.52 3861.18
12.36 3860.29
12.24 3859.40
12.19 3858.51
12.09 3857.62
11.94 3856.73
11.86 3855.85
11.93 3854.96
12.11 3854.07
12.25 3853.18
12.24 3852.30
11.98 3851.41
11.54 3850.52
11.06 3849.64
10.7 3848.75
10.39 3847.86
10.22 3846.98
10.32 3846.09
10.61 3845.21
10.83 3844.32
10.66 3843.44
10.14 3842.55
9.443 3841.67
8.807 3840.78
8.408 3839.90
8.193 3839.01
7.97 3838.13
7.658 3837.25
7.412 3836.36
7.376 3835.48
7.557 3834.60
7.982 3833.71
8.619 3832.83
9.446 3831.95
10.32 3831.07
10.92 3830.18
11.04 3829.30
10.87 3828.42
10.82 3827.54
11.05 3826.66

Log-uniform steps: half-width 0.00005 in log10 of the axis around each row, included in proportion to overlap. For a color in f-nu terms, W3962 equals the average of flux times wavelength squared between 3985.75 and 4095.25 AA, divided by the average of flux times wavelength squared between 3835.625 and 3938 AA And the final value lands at 1.2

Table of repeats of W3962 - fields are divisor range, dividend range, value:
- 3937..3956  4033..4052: 1.15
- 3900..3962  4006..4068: 1.12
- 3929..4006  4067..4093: 1.13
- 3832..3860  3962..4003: 1.18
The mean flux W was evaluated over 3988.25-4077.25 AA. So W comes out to 12.9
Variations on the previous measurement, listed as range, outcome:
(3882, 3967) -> 11.5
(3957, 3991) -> 10.5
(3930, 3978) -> 10.6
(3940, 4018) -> 11.8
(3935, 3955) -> 12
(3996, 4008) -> 13.4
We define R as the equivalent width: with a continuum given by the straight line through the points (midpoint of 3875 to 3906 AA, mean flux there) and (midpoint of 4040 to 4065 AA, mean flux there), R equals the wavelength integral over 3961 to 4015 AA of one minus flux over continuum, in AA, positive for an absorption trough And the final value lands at 1.7 AA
